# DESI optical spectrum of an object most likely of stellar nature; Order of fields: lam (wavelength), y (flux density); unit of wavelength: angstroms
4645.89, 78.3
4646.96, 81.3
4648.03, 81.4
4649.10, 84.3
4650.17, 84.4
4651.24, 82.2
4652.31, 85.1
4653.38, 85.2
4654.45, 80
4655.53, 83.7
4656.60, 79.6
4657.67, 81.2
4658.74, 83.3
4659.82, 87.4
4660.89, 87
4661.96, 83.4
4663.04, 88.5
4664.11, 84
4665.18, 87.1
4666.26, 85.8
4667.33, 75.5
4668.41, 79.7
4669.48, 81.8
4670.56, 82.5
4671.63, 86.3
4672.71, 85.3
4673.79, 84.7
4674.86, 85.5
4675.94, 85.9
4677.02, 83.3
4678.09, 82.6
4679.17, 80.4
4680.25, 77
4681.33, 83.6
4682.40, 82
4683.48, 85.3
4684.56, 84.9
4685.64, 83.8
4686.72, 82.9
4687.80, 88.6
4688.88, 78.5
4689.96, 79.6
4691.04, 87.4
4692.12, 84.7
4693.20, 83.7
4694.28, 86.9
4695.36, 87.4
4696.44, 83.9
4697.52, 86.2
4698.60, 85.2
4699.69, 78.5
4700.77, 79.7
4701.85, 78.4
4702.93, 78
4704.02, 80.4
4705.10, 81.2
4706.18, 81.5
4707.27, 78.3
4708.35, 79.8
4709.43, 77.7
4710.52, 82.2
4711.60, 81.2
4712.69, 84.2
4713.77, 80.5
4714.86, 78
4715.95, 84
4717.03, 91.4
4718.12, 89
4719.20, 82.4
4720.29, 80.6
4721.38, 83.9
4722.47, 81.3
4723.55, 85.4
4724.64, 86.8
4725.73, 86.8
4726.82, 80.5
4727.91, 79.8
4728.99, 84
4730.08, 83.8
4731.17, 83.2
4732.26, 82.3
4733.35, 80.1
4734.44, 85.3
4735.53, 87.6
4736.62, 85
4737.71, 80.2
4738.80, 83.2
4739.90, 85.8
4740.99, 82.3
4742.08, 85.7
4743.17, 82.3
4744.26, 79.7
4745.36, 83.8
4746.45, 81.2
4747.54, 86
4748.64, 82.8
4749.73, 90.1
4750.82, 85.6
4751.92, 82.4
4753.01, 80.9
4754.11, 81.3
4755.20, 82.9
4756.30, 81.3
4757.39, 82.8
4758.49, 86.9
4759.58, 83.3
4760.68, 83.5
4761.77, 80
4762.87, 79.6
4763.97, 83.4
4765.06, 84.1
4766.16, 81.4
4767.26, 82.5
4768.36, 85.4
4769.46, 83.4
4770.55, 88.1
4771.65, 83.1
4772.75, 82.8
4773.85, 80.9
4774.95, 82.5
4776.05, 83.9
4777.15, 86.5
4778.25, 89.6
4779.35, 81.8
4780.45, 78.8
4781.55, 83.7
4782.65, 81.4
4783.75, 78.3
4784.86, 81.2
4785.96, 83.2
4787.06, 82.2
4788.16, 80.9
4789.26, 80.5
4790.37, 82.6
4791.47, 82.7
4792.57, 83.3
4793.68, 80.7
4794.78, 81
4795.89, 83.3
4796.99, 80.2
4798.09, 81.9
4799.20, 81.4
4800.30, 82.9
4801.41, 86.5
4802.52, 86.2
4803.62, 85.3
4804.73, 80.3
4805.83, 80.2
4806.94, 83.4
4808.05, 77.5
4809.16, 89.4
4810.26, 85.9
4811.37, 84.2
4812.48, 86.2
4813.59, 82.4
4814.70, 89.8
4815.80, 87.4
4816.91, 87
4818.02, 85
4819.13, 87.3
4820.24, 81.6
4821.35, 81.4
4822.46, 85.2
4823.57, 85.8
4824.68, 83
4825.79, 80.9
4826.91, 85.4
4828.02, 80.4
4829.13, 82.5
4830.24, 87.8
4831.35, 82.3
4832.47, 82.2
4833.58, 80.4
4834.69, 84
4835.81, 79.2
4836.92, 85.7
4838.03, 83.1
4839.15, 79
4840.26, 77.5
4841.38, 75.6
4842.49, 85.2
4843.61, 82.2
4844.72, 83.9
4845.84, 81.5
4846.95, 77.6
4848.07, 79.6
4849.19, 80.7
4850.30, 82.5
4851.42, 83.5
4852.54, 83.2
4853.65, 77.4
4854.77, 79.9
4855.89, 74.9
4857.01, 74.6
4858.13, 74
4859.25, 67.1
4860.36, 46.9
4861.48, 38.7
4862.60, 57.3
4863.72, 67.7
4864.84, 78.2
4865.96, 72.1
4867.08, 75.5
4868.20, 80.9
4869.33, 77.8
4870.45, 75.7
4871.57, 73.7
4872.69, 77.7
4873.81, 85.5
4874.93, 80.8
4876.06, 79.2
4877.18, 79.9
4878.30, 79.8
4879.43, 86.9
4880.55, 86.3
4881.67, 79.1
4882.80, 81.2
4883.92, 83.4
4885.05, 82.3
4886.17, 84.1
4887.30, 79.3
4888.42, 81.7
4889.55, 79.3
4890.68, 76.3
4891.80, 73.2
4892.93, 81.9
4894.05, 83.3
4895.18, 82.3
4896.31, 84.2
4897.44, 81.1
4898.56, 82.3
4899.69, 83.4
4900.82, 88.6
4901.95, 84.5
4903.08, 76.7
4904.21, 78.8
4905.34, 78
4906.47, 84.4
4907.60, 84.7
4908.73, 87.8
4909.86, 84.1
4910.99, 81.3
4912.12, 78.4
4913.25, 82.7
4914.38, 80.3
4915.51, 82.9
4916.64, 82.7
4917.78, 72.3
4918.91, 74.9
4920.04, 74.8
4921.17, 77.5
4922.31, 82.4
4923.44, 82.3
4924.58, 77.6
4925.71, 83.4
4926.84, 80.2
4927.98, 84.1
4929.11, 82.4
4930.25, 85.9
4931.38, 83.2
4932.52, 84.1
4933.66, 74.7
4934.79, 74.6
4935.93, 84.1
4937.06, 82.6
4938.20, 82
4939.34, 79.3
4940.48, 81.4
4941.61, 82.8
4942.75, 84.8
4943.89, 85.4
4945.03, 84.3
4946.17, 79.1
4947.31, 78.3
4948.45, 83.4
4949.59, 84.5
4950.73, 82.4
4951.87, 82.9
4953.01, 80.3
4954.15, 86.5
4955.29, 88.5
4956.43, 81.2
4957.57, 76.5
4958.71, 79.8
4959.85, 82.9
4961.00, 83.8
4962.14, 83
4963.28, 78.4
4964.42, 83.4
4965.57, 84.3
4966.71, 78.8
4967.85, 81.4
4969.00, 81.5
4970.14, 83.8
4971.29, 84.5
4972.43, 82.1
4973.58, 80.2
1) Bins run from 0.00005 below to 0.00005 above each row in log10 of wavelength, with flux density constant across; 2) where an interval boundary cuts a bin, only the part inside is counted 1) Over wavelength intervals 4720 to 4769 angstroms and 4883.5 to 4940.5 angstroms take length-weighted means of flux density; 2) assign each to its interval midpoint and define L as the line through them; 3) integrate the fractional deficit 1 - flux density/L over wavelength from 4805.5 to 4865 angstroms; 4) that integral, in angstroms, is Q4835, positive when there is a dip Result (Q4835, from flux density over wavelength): 1.7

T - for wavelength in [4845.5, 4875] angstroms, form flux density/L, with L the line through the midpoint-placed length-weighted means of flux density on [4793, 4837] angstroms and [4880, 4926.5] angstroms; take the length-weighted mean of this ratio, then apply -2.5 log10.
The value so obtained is 0.11 mag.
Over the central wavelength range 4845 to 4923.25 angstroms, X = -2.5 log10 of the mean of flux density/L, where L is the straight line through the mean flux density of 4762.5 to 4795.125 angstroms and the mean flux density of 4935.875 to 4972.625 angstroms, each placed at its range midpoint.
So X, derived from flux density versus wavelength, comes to 0.05 mag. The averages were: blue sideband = 82.7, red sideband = 82.3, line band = 78.5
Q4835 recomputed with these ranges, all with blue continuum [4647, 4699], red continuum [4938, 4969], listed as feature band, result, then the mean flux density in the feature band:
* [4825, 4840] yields 0.07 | 82.4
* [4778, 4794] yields 0.22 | 81.9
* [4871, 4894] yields 0.54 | 80.7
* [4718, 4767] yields 0.02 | 83.3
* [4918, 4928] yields 0.38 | 79.2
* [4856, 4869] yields 2.44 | 67.1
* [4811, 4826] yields -0.36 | 84.9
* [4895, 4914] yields -0.02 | 82.5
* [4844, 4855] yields 0.23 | 81.1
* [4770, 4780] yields -0.14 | 84.3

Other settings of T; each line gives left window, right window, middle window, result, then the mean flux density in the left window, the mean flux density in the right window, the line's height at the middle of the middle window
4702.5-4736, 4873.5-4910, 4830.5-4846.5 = 0.01 mag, 82.6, 81.9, 82.1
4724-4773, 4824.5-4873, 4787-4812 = -0.03 mag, 83.4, 77.2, 80.2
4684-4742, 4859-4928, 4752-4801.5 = -0.02 mag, 83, 78.6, 81.4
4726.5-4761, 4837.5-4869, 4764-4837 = -0.06 mag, 83.3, 75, 79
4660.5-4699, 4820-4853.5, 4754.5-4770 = 0.00 mag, 83.9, 82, 82.9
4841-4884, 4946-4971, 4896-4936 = -0.02 mag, 76.5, 82.1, 79.6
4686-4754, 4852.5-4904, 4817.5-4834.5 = -0.06 mag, 83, 77.4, 79.2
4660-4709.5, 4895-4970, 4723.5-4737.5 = -0.01 mag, 83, 81.7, 82.8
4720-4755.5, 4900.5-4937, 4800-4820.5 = -0.03 mag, 83.4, 81.1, 82.5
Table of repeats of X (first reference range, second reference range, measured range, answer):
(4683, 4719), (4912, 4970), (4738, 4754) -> -0.013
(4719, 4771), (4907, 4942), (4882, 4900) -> 0.004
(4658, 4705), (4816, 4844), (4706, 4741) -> 0.003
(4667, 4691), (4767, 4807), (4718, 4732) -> -0.009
